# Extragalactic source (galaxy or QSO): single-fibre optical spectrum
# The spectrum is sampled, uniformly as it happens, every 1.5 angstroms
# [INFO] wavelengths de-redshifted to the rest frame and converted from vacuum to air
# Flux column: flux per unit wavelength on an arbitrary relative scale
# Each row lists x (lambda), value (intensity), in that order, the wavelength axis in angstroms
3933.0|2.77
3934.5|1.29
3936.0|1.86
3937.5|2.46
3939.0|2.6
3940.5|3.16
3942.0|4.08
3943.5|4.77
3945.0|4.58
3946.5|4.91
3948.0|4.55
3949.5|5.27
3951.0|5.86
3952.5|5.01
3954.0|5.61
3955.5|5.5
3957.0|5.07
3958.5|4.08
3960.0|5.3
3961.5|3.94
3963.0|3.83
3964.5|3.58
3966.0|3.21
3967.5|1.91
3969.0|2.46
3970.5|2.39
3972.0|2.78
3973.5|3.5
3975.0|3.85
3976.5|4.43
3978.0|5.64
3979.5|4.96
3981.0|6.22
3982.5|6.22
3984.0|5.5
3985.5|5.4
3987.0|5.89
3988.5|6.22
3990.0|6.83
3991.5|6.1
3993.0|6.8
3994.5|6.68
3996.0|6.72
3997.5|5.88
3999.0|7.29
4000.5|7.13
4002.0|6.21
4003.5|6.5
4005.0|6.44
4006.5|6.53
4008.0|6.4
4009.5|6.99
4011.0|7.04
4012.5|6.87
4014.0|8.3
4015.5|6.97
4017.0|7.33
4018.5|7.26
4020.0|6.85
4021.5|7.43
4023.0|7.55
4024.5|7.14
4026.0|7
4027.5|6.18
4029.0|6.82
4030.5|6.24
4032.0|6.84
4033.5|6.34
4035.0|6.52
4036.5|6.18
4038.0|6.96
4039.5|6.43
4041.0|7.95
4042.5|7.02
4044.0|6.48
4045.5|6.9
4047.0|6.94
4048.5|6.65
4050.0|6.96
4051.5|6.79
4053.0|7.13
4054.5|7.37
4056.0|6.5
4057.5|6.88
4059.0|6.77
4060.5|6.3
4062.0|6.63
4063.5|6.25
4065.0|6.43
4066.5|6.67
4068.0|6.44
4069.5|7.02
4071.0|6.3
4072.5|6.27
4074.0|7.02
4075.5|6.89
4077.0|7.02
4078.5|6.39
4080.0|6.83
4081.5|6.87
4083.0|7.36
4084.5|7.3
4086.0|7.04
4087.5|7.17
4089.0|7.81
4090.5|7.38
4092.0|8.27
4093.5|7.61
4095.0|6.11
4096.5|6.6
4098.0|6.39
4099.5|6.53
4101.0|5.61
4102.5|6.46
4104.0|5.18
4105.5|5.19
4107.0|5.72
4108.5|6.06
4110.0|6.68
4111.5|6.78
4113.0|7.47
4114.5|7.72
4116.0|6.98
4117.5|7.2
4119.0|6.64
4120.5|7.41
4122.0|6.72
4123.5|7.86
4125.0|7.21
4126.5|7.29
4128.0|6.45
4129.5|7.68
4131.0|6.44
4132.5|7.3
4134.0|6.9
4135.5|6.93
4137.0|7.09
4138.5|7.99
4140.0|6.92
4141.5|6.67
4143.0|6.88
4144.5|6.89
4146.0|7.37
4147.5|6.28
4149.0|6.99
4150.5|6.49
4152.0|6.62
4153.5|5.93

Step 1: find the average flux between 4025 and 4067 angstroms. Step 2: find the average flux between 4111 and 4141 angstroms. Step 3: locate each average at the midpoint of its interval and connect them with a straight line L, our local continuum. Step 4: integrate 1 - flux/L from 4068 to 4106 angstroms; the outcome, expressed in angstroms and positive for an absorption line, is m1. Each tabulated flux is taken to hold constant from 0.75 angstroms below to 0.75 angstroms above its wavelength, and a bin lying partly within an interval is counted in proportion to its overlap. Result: 1.03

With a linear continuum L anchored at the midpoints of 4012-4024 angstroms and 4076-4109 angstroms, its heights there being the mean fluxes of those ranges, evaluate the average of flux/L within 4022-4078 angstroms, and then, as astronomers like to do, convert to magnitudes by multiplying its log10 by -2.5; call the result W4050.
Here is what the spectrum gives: 0.05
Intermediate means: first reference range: 7.33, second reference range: 6.68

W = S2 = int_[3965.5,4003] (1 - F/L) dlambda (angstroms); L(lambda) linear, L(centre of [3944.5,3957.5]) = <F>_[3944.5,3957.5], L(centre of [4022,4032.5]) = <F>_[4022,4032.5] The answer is 4.5 angstroms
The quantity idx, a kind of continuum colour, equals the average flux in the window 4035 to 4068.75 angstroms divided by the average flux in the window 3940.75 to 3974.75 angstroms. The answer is 1.62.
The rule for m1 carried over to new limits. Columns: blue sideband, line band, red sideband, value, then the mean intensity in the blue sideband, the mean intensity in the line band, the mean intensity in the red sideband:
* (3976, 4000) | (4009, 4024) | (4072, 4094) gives -2.02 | 6.08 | 7.26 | 7.15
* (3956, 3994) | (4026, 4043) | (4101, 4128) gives -3.55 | 4.66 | 6.69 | 6.7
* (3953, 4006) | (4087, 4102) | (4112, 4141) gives -0.49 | 5.15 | 6.94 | 7.16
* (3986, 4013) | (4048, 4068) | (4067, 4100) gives 0.35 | 6.57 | 6.71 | 6.94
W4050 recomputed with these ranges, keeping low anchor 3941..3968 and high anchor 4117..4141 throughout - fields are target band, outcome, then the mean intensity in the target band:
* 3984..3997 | -0.234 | 6.27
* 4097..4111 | 0.126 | 6.01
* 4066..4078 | -0.072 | 6.7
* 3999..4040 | -0.241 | 6.84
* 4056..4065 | -0.078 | 6.55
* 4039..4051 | -0.180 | 6.92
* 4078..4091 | -0.108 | 7.14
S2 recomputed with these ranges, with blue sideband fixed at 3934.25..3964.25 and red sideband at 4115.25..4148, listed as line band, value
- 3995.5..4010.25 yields -4.5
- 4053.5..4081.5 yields -2.9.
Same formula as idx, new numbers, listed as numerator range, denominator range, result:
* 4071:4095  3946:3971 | 1.66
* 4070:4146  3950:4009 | 1.31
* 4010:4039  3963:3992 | 1.52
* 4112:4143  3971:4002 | 1.25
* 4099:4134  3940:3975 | 1.62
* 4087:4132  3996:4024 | 0.98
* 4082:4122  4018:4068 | 1.00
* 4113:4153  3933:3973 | 1.84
